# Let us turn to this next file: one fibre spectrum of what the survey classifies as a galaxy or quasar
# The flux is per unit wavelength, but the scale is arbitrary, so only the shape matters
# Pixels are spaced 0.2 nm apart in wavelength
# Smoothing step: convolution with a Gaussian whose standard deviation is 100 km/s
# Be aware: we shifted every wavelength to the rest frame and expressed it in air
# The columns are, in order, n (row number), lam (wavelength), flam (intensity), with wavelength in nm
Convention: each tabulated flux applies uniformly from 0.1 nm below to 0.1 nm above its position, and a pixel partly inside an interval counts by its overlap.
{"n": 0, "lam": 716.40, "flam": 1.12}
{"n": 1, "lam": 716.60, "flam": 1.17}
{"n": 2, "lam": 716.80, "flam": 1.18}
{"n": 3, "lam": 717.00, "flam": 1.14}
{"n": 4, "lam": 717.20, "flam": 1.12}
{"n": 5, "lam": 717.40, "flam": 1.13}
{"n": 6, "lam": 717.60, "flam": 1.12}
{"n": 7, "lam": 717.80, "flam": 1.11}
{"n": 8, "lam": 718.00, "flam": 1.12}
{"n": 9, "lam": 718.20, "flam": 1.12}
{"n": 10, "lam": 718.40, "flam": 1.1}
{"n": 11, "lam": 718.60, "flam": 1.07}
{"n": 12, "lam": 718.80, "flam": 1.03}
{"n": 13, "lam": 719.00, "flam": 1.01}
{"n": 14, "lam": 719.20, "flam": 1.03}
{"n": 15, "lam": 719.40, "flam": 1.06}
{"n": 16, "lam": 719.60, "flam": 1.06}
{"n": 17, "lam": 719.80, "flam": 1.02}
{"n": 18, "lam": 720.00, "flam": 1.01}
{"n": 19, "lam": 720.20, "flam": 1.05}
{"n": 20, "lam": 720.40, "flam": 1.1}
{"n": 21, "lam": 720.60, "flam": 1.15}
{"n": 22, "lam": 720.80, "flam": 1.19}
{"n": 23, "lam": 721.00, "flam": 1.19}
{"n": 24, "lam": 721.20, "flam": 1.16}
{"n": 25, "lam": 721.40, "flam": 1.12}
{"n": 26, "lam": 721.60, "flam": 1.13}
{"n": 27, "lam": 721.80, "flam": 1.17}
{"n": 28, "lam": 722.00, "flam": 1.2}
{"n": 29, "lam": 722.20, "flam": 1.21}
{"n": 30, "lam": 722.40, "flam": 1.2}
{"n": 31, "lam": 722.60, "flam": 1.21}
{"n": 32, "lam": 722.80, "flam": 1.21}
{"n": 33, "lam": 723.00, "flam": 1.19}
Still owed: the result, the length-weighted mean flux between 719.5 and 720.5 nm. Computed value 1.05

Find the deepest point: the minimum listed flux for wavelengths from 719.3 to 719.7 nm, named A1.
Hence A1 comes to 1.06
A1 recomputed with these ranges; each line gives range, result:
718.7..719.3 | 1.01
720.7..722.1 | 1.12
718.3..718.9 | 1.03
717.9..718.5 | 1.1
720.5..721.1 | 1.15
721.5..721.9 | 1.13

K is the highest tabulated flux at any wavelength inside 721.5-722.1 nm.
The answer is 1.2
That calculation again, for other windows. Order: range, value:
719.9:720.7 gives 1.15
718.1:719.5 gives 1.12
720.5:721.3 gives 1.19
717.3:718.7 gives 1.13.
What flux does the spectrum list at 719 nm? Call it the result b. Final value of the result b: 1.01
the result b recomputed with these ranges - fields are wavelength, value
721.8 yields 1.17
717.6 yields 1.12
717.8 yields 1.11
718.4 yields 1.1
